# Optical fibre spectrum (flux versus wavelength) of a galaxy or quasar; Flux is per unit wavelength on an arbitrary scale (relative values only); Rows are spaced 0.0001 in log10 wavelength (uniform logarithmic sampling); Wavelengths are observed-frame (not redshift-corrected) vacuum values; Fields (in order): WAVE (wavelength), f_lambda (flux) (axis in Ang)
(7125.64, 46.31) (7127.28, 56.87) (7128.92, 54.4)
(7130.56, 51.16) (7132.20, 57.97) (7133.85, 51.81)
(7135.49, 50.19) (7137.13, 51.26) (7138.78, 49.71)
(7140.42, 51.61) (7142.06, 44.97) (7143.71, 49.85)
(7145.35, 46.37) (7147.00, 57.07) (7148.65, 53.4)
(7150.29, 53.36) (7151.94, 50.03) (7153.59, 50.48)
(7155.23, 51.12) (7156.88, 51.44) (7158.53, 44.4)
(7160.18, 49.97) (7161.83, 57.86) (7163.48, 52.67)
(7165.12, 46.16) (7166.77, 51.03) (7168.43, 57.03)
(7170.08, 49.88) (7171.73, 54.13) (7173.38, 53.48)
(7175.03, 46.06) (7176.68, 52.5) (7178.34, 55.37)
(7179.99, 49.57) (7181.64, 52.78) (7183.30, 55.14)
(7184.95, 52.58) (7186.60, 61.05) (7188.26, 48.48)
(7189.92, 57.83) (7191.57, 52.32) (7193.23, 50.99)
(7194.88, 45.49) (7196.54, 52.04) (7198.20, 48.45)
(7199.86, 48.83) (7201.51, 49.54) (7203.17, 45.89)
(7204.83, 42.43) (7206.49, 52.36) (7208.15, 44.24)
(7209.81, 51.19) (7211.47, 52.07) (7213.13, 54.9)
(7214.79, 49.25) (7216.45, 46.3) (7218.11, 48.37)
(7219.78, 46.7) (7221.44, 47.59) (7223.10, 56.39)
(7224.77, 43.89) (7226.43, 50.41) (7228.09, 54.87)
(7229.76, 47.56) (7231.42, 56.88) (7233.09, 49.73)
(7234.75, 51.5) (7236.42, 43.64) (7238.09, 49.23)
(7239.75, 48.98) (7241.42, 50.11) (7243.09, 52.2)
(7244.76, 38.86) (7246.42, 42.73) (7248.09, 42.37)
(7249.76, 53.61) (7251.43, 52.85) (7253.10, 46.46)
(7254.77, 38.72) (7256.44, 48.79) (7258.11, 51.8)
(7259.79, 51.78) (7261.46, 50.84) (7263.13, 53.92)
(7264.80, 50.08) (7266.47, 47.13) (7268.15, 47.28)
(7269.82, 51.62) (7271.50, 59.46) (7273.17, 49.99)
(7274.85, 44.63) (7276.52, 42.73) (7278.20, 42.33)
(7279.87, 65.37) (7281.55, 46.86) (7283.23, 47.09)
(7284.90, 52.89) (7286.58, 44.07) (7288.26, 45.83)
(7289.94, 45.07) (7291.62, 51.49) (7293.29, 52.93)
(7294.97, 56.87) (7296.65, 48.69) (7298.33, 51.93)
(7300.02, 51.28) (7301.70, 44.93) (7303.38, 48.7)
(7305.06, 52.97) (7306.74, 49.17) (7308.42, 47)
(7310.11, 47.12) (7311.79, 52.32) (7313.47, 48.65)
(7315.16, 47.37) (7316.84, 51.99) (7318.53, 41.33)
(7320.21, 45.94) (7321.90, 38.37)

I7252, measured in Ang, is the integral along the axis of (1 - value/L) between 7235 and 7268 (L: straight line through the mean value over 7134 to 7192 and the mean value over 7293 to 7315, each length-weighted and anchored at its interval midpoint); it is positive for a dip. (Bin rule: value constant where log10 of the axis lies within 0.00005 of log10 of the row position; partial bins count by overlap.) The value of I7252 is 1.6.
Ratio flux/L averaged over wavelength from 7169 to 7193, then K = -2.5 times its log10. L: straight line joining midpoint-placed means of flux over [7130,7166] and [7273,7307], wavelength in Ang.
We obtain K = -0.048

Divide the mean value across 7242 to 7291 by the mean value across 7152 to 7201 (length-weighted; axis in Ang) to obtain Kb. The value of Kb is 0.9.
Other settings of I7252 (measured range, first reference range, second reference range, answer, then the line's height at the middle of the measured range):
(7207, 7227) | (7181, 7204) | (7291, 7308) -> 0.8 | 51.4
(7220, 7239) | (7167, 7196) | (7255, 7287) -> 0.4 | 51.1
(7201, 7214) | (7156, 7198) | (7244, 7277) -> 0.4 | 50.6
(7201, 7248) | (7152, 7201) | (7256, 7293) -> 1.8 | 50.7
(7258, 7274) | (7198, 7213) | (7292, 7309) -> -0.5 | 49.9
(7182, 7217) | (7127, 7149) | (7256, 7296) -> 0.3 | 51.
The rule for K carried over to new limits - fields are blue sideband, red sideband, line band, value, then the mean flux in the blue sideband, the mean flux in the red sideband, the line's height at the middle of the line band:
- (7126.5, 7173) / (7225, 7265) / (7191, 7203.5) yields 0.02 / 51.7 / 49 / 50.3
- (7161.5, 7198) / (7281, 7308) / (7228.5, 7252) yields 0.05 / 52.3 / 49.4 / 50.8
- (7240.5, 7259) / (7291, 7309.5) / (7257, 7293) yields -0.02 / 47.1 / 50.5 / 48.8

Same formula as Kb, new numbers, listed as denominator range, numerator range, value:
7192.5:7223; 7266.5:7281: 1.03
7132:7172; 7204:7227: 0.96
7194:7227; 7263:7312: 1.02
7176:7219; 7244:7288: 0.96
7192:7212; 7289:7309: 1.03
